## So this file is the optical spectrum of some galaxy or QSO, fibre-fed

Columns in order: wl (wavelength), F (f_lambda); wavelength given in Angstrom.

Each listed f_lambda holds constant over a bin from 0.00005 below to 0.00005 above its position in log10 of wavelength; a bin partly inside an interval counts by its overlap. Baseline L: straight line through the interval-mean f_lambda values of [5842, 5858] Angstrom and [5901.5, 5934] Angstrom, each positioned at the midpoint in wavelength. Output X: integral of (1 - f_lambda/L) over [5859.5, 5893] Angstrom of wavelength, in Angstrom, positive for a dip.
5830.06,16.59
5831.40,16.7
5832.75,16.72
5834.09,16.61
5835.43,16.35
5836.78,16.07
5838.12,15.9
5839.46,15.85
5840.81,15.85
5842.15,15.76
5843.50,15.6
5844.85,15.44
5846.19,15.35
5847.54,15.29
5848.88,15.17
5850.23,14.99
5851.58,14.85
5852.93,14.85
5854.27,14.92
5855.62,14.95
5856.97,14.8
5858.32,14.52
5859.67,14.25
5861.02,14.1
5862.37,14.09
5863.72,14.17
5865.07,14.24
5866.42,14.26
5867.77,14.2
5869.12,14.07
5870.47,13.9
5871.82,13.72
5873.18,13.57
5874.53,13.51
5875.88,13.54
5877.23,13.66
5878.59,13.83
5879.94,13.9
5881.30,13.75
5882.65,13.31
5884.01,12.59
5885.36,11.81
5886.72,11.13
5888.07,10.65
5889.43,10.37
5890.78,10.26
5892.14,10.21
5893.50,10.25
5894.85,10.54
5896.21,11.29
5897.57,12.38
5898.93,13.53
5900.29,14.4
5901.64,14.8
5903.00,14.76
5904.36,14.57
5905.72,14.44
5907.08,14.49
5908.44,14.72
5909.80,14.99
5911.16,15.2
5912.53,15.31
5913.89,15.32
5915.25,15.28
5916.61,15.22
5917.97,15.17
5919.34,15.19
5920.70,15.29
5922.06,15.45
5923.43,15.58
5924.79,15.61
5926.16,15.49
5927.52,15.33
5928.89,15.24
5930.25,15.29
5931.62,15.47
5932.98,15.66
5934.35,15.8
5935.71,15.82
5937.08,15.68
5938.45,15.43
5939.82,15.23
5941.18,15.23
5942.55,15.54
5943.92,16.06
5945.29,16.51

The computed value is 4.6 Angstrom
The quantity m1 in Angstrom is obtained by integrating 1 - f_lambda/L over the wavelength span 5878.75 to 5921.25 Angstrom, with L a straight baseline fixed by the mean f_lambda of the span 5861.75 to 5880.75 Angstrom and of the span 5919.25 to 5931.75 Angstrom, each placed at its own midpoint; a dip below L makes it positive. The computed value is 3.83 Angstrom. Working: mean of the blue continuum 13.9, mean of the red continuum 15.4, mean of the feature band 13.4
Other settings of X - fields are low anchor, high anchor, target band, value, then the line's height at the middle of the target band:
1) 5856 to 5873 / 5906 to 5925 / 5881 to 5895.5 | 3.3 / 14.6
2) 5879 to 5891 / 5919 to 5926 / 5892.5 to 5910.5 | 0.2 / 13.6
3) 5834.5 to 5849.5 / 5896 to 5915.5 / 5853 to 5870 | 1.0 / 15.3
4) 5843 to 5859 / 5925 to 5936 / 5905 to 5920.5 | 0.4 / 15.4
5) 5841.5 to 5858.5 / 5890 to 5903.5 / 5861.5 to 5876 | 0.0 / 14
